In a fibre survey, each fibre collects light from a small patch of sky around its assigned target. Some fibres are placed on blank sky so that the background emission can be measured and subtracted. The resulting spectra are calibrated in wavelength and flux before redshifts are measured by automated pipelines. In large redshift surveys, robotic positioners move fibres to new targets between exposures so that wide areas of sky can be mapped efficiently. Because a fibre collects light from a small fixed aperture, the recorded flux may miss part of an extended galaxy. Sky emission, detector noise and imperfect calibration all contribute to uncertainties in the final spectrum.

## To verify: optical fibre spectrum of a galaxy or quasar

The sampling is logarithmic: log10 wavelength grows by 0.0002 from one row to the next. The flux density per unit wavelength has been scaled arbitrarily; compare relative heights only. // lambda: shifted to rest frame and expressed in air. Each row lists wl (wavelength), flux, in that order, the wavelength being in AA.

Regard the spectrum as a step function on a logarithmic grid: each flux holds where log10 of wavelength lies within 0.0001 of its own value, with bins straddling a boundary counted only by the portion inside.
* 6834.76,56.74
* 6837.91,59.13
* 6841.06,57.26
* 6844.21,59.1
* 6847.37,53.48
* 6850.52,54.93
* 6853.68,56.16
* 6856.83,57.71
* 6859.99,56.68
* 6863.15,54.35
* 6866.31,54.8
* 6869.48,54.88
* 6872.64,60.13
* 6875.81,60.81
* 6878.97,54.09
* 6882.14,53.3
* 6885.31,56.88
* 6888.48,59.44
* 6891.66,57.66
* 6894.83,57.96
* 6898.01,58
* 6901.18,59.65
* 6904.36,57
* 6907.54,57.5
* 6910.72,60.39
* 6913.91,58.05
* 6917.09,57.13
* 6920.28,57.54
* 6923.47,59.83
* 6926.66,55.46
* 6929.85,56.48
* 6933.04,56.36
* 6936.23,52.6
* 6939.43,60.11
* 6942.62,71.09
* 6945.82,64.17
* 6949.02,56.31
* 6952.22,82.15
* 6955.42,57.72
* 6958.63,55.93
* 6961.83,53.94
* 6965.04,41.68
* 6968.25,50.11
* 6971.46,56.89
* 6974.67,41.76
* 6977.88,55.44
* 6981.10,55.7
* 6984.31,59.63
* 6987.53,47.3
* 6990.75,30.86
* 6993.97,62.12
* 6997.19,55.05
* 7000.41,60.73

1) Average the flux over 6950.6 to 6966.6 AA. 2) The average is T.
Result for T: 58.3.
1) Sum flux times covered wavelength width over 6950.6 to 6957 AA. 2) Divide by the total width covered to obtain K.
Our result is 70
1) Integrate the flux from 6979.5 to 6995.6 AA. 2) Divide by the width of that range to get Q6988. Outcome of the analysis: 51.1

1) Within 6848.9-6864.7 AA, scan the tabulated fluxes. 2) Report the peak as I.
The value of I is 57.71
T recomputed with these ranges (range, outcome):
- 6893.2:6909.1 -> 58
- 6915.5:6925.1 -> 58.1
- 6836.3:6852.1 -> 56.8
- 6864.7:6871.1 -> 54.9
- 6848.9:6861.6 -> 56.4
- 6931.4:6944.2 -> 60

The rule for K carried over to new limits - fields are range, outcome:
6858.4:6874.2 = 56.2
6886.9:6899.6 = 58.3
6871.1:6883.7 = 57.1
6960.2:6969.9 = 48.6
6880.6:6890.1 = 56.5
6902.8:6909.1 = 57.3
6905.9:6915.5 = 58.6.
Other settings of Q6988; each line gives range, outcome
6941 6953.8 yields 68.4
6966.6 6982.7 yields 51.9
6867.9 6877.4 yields 58.6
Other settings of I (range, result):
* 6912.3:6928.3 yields 59.83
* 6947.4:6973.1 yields 82.15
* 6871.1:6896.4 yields 60.81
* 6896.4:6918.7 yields 60.39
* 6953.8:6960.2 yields 57.72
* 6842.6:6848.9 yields 59.1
